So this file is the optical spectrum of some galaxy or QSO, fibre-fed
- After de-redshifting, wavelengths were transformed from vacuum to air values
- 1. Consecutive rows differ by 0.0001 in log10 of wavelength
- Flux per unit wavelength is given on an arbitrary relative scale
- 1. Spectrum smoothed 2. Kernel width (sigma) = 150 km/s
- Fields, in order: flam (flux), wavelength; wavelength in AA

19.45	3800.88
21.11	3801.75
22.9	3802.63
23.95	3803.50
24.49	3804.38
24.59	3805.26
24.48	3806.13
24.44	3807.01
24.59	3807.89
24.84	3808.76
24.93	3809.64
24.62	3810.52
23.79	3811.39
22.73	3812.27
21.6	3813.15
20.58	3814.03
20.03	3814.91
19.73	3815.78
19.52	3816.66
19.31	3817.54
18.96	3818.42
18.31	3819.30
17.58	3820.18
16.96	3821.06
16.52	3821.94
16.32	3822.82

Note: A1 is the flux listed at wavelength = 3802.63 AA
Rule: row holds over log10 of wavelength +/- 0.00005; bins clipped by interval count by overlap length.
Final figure 22.9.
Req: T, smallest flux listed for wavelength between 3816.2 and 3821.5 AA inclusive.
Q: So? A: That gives 16.96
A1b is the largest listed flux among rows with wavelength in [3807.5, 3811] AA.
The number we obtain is 24.93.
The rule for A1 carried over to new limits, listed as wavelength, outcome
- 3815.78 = 19.73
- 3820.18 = 17.58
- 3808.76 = 24.84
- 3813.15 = 21.6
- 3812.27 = 22.73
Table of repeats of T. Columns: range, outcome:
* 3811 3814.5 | 20.58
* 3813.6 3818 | 19.31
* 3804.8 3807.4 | 24.44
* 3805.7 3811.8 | 23.79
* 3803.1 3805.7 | 23.95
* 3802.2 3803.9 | 22.9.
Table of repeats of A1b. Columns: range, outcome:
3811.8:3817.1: 22.73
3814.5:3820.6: 20.03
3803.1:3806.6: 24.59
